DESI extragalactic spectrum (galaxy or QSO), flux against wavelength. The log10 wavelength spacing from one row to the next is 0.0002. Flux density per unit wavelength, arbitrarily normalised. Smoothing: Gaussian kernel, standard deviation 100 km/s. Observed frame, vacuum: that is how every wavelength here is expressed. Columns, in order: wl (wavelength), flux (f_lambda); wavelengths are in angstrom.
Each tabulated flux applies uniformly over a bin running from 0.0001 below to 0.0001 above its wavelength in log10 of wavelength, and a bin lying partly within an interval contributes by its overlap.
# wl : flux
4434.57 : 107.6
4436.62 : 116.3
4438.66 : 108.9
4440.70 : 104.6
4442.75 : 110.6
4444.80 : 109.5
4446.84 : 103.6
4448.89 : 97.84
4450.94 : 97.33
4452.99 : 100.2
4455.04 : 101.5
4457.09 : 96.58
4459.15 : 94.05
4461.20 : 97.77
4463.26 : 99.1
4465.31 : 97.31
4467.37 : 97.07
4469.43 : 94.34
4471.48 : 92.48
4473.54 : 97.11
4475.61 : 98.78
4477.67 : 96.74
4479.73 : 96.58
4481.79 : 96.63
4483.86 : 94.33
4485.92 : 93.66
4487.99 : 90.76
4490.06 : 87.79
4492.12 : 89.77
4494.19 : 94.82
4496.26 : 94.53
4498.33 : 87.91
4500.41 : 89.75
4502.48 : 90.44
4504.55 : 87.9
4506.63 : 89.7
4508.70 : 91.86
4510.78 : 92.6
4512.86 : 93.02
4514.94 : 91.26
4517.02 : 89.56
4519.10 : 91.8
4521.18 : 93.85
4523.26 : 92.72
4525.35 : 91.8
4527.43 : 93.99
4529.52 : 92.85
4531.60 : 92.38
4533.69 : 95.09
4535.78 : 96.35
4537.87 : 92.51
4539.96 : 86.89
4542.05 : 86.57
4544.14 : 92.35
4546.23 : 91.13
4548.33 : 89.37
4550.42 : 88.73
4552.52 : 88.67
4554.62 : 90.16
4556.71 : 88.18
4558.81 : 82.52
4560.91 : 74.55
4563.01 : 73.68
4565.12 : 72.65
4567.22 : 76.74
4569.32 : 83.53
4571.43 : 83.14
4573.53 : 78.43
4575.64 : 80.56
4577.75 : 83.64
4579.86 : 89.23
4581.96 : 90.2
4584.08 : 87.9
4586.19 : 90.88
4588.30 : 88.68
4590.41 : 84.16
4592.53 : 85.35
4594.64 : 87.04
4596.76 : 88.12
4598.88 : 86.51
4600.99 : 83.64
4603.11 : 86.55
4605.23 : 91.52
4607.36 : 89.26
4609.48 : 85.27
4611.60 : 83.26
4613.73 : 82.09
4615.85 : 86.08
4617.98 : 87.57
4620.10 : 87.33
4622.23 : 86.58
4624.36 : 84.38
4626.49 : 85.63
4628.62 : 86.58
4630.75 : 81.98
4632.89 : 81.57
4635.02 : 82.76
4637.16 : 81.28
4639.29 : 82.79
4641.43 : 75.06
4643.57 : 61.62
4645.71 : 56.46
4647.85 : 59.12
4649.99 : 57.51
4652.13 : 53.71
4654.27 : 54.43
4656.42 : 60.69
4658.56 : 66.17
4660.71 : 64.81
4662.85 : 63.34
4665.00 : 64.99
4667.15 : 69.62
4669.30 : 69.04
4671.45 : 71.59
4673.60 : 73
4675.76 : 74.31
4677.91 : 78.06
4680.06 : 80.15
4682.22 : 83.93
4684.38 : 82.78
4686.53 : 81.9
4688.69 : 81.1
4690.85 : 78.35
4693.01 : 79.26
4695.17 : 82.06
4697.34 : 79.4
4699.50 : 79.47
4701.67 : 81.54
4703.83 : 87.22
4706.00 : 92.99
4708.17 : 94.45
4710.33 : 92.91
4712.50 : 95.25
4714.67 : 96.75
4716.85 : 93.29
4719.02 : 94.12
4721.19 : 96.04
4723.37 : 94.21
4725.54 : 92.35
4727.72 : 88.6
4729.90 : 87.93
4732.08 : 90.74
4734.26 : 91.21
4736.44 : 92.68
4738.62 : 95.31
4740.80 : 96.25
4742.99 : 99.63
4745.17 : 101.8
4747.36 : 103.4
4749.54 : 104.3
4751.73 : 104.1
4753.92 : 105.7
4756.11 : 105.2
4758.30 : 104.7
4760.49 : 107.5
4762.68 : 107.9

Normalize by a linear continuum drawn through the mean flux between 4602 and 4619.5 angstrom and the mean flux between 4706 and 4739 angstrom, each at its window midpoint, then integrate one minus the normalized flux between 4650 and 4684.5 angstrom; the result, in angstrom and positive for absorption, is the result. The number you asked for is 8.1 angstrom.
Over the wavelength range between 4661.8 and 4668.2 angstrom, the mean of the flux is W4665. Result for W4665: 65.9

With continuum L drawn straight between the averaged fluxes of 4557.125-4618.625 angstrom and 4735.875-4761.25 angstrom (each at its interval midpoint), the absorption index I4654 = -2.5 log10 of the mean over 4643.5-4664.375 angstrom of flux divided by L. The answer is 0.461 mag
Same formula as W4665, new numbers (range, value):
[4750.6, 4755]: 105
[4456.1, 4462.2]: 96.1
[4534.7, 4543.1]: 90.6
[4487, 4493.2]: 89.5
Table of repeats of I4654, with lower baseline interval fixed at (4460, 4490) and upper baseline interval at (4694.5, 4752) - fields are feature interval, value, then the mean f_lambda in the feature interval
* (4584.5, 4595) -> 0.08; 87.3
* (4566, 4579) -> 0.17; 81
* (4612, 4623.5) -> 0.10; 85.7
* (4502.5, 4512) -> 0.06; 90.5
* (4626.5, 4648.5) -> 0.23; 75.7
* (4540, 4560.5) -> 0.08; 88.1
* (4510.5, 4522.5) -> 0.04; 92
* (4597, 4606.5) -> 0.08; 87.2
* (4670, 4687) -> 0.20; 77.9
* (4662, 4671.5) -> 0.36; 67.4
